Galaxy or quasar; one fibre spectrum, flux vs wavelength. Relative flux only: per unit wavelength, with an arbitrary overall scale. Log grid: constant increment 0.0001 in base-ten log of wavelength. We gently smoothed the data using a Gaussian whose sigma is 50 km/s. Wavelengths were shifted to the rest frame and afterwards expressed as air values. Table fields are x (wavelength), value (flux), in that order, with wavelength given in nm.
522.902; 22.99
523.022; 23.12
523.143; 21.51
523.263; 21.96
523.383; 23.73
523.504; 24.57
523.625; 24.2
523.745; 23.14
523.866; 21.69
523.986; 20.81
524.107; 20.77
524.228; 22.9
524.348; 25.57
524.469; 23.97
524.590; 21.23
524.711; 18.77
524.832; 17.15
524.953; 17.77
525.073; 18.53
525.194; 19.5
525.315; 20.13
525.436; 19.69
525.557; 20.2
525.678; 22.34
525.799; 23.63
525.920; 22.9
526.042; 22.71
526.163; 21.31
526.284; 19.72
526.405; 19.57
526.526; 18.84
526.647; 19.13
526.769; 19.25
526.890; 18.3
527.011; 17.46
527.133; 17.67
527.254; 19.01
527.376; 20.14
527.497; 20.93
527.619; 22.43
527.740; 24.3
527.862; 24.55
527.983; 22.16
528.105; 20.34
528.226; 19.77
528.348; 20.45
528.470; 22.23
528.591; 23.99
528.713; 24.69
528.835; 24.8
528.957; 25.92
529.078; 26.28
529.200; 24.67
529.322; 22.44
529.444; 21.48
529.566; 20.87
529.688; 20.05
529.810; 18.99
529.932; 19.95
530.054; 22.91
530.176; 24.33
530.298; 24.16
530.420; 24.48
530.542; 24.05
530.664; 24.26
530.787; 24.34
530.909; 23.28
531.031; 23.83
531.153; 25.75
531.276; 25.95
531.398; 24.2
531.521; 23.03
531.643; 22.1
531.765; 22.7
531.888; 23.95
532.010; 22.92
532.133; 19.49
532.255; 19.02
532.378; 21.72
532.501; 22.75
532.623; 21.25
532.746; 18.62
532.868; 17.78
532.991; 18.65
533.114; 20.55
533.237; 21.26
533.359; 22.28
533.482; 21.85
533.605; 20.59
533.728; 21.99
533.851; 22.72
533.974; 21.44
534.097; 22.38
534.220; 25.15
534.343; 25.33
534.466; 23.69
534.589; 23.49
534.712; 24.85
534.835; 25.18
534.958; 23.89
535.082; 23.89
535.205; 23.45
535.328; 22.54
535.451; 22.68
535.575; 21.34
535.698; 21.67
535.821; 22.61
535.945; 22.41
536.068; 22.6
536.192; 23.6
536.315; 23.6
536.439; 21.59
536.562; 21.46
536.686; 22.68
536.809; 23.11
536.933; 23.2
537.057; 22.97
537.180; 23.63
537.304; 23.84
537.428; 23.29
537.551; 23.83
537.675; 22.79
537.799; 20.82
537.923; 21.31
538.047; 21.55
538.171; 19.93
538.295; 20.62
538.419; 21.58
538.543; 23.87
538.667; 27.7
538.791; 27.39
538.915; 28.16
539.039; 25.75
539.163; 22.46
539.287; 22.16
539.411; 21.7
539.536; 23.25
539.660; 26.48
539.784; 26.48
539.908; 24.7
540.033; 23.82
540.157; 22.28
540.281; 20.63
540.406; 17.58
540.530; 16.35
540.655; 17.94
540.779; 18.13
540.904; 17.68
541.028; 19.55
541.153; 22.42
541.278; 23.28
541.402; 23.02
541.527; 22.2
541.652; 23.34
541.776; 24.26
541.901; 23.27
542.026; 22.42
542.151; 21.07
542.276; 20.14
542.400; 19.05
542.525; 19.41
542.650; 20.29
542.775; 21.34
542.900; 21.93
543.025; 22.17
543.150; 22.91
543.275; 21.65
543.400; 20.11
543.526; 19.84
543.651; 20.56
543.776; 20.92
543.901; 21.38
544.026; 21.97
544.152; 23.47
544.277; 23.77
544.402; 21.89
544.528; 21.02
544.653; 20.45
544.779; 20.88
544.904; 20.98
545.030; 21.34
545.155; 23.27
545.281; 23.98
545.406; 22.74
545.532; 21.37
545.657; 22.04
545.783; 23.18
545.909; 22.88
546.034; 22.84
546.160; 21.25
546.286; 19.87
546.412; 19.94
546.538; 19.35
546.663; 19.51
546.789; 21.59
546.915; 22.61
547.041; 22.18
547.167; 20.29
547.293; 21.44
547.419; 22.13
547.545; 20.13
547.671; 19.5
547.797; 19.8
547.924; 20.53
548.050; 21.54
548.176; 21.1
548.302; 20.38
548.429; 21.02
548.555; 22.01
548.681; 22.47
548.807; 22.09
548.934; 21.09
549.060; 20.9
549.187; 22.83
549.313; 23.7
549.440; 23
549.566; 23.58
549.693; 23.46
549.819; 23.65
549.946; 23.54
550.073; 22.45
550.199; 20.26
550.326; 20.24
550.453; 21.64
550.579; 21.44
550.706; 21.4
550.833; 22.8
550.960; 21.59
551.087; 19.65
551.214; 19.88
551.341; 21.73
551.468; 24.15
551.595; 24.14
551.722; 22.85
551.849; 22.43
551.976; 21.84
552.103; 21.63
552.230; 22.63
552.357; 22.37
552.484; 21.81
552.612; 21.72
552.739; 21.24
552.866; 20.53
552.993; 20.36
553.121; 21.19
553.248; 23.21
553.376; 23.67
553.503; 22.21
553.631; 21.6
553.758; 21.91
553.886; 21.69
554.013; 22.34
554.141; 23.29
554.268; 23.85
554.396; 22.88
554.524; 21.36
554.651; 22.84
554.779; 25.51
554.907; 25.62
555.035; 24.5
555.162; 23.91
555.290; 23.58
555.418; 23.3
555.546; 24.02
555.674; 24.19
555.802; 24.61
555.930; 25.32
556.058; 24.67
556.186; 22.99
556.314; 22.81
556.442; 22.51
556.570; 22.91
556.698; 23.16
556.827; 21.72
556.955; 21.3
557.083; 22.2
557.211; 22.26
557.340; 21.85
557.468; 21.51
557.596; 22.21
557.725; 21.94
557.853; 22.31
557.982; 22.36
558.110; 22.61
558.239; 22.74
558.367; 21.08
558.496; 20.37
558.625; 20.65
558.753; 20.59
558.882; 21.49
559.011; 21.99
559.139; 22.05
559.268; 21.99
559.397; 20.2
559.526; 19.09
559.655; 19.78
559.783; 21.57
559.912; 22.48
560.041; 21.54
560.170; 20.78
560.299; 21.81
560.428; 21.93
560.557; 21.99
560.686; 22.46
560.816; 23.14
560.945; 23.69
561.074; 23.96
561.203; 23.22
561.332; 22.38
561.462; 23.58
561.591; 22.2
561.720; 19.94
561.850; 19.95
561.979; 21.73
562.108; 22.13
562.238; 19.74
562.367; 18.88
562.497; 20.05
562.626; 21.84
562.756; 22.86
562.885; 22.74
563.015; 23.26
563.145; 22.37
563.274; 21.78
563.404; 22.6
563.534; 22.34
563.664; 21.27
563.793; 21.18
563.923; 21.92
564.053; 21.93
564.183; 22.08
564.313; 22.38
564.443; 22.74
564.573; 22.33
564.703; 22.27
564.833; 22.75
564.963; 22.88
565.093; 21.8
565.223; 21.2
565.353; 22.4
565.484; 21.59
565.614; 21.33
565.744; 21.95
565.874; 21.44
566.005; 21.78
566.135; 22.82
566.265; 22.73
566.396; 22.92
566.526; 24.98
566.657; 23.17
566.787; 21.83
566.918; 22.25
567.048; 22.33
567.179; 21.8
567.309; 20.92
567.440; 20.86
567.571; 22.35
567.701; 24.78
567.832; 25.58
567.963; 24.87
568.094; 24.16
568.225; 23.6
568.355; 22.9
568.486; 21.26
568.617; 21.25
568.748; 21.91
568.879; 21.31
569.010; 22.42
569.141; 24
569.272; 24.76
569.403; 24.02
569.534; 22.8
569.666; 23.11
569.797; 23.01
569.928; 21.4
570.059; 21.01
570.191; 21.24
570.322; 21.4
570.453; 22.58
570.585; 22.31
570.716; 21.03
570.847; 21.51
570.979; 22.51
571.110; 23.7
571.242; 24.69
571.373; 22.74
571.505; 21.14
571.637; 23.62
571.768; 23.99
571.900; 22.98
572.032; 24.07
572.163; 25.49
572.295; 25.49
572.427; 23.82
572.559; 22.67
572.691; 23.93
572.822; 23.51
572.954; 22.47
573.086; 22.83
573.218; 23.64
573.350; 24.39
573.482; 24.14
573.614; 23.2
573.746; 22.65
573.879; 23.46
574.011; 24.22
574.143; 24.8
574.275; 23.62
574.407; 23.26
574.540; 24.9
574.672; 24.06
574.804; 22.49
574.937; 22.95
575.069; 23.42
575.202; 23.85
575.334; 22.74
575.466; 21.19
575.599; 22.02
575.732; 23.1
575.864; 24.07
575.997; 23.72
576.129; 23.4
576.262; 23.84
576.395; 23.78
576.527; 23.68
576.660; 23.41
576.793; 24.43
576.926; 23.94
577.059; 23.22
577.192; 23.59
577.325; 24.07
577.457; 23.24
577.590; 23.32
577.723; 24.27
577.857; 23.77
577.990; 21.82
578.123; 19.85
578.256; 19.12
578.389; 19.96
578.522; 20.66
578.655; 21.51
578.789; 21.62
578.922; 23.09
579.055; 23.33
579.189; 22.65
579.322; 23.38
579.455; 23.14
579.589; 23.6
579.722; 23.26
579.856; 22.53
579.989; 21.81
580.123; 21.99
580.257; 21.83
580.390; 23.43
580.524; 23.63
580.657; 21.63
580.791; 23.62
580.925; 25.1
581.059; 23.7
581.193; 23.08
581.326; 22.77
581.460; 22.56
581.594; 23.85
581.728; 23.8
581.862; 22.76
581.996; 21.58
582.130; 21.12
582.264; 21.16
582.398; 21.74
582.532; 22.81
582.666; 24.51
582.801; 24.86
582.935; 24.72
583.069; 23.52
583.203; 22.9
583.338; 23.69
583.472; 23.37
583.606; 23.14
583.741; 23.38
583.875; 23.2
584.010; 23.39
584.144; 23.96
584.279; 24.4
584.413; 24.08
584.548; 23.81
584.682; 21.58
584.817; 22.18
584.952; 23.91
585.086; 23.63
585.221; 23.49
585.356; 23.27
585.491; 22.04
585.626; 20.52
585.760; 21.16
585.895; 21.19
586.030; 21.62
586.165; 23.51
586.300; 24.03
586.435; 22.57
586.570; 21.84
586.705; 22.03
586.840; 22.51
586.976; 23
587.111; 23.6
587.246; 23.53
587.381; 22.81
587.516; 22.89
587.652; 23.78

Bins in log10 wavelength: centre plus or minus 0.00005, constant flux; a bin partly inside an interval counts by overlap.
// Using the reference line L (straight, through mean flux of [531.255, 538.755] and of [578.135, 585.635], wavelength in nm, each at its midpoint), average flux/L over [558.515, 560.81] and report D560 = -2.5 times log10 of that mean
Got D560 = 0.07 mag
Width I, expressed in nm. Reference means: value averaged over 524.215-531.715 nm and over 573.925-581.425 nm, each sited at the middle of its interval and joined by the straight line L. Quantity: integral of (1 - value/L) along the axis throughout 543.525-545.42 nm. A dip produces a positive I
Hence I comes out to 0.04 nm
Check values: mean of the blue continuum 21.9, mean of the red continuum 23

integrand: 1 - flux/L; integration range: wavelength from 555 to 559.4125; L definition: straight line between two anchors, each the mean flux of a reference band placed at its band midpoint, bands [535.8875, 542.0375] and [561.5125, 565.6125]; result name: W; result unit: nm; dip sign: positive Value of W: -0.11 nm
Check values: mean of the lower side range 22.6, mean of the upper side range 21.8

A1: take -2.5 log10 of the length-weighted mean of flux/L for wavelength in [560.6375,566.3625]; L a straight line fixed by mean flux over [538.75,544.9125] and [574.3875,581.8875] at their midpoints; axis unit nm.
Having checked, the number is 0.02 mag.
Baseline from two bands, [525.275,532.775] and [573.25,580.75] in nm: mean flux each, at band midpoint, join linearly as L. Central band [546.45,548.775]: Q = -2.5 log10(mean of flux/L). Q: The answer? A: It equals 0.07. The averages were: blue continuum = 22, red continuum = 23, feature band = 21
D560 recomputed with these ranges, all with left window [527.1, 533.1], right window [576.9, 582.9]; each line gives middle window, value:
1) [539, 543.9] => 0.041 mag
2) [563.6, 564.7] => 0.029 mag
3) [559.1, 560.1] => 0.075 mag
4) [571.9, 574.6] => -0.053 mag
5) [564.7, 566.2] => 0.029 mag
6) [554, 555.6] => -0.053 mag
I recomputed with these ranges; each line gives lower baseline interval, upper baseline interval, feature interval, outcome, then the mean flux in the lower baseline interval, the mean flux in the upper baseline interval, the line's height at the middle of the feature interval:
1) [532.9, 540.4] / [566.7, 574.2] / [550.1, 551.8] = 0.09 nm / 23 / 23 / 23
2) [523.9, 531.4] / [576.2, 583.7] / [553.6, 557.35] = -0.13 nm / 21.8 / 22.9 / 22.4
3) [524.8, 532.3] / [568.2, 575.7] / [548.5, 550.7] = 0.02 nm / 21.8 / 23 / 22.4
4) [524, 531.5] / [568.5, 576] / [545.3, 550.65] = 0.18 nm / 21.8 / 23.1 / 22.4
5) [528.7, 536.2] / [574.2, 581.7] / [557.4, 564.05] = 0.33 nm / 22.7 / 23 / 22.9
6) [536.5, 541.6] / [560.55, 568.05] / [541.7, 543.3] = 0.06 nm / 22.5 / 22.3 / 22.4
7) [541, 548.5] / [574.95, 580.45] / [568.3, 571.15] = 0.02 nm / 21.5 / 22.8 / 22.5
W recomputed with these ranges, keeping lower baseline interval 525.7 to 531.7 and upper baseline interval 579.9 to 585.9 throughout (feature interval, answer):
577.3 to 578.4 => 0.03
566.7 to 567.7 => 0.03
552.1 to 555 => 0.01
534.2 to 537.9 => -0.14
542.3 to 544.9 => 0.14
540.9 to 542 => 0.00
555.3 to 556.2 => -0.06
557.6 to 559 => 0.06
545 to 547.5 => 0.09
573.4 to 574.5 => -0.04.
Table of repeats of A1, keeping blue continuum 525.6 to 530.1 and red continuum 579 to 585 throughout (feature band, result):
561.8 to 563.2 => 0.055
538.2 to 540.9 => -0.039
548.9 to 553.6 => 0.006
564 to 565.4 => 0.017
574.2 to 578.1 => -0.021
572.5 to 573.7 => -0.027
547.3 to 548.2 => 0.071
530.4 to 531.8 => -0.115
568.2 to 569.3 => 0.010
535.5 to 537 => -0.035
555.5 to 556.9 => -0.055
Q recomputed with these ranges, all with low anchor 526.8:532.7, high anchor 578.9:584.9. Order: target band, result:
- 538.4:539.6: -0.09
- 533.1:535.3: -0.03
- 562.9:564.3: 0.04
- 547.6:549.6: 0.05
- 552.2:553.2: 0.06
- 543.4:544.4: 0.05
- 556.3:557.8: 0.03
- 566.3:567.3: 0.01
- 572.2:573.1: -0.03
